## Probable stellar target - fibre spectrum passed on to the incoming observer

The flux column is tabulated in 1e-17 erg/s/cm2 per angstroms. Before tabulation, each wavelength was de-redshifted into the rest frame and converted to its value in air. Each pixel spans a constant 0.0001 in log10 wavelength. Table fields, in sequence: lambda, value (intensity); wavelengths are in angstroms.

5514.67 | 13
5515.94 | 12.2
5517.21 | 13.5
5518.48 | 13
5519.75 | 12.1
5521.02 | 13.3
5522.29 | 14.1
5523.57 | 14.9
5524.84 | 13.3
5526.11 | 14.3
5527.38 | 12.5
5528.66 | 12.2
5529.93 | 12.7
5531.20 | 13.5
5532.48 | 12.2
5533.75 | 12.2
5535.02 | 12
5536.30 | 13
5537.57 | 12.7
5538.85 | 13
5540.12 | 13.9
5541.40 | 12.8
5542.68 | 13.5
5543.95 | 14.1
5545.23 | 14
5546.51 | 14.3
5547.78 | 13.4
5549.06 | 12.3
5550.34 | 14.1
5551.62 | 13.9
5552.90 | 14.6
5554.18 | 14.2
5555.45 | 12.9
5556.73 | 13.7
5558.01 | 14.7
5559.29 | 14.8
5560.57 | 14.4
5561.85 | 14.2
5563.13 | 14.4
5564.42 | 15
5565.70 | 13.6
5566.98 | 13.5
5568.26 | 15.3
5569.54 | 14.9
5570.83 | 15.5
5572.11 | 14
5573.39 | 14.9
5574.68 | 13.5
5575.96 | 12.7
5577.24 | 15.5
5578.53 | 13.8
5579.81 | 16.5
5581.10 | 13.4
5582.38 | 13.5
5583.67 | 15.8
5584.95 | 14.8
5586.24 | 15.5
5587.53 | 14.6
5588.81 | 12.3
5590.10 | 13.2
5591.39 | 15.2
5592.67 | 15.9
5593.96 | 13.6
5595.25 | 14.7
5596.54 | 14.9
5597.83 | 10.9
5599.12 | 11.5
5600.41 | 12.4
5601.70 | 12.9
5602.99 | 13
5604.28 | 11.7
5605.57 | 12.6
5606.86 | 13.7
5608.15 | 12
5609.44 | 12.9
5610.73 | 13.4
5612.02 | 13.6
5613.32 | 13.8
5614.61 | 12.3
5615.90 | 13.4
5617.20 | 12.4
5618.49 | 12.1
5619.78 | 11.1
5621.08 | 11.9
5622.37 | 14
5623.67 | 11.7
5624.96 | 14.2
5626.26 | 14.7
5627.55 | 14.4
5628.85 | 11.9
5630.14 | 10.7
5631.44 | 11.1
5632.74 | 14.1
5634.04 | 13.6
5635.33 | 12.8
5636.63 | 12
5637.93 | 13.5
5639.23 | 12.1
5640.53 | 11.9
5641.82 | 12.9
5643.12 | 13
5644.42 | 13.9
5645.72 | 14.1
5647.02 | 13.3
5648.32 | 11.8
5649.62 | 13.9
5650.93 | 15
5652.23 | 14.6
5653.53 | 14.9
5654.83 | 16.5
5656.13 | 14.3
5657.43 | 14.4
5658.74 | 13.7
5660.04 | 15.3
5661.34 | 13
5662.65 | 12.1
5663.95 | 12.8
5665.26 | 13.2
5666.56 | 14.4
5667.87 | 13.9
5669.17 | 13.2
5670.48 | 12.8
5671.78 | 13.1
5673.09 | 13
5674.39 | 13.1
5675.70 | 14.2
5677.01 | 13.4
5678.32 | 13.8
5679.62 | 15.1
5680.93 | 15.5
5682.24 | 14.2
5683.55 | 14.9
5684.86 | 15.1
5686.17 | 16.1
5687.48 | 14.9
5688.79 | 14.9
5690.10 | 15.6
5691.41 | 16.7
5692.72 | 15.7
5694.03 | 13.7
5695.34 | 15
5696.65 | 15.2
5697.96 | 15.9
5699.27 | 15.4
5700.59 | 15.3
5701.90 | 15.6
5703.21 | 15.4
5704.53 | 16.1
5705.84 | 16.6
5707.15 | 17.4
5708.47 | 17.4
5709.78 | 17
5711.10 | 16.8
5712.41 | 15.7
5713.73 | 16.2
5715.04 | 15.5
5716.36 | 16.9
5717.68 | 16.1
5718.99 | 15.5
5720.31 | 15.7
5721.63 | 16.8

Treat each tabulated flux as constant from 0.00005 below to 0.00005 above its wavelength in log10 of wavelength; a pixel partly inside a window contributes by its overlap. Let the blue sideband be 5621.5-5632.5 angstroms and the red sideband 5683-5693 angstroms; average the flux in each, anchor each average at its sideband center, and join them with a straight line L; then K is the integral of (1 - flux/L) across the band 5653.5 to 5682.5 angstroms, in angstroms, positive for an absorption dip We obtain 1.4 angstroms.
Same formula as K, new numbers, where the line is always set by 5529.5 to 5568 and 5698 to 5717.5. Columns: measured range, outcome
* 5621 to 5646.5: 3.5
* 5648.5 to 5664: 1.2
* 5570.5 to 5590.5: -0.3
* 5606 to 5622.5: 2.1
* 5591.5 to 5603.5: 0.8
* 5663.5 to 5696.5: 3.0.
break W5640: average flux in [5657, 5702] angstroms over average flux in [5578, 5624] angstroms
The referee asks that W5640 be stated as 1.1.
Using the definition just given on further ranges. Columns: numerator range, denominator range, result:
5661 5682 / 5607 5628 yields 1.04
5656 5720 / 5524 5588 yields 1.08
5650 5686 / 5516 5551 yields 1.07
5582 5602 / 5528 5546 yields 1.07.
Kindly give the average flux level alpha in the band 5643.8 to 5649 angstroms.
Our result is 13.3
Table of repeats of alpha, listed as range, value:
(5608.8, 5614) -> 13.4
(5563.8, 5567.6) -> 14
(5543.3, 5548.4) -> 14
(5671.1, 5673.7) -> 13.1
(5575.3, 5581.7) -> 14.4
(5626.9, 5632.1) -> 12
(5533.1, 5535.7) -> 12.1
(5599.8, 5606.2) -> 12.5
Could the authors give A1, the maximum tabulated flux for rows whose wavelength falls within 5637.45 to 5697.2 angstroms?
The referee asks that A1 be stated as 16.7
